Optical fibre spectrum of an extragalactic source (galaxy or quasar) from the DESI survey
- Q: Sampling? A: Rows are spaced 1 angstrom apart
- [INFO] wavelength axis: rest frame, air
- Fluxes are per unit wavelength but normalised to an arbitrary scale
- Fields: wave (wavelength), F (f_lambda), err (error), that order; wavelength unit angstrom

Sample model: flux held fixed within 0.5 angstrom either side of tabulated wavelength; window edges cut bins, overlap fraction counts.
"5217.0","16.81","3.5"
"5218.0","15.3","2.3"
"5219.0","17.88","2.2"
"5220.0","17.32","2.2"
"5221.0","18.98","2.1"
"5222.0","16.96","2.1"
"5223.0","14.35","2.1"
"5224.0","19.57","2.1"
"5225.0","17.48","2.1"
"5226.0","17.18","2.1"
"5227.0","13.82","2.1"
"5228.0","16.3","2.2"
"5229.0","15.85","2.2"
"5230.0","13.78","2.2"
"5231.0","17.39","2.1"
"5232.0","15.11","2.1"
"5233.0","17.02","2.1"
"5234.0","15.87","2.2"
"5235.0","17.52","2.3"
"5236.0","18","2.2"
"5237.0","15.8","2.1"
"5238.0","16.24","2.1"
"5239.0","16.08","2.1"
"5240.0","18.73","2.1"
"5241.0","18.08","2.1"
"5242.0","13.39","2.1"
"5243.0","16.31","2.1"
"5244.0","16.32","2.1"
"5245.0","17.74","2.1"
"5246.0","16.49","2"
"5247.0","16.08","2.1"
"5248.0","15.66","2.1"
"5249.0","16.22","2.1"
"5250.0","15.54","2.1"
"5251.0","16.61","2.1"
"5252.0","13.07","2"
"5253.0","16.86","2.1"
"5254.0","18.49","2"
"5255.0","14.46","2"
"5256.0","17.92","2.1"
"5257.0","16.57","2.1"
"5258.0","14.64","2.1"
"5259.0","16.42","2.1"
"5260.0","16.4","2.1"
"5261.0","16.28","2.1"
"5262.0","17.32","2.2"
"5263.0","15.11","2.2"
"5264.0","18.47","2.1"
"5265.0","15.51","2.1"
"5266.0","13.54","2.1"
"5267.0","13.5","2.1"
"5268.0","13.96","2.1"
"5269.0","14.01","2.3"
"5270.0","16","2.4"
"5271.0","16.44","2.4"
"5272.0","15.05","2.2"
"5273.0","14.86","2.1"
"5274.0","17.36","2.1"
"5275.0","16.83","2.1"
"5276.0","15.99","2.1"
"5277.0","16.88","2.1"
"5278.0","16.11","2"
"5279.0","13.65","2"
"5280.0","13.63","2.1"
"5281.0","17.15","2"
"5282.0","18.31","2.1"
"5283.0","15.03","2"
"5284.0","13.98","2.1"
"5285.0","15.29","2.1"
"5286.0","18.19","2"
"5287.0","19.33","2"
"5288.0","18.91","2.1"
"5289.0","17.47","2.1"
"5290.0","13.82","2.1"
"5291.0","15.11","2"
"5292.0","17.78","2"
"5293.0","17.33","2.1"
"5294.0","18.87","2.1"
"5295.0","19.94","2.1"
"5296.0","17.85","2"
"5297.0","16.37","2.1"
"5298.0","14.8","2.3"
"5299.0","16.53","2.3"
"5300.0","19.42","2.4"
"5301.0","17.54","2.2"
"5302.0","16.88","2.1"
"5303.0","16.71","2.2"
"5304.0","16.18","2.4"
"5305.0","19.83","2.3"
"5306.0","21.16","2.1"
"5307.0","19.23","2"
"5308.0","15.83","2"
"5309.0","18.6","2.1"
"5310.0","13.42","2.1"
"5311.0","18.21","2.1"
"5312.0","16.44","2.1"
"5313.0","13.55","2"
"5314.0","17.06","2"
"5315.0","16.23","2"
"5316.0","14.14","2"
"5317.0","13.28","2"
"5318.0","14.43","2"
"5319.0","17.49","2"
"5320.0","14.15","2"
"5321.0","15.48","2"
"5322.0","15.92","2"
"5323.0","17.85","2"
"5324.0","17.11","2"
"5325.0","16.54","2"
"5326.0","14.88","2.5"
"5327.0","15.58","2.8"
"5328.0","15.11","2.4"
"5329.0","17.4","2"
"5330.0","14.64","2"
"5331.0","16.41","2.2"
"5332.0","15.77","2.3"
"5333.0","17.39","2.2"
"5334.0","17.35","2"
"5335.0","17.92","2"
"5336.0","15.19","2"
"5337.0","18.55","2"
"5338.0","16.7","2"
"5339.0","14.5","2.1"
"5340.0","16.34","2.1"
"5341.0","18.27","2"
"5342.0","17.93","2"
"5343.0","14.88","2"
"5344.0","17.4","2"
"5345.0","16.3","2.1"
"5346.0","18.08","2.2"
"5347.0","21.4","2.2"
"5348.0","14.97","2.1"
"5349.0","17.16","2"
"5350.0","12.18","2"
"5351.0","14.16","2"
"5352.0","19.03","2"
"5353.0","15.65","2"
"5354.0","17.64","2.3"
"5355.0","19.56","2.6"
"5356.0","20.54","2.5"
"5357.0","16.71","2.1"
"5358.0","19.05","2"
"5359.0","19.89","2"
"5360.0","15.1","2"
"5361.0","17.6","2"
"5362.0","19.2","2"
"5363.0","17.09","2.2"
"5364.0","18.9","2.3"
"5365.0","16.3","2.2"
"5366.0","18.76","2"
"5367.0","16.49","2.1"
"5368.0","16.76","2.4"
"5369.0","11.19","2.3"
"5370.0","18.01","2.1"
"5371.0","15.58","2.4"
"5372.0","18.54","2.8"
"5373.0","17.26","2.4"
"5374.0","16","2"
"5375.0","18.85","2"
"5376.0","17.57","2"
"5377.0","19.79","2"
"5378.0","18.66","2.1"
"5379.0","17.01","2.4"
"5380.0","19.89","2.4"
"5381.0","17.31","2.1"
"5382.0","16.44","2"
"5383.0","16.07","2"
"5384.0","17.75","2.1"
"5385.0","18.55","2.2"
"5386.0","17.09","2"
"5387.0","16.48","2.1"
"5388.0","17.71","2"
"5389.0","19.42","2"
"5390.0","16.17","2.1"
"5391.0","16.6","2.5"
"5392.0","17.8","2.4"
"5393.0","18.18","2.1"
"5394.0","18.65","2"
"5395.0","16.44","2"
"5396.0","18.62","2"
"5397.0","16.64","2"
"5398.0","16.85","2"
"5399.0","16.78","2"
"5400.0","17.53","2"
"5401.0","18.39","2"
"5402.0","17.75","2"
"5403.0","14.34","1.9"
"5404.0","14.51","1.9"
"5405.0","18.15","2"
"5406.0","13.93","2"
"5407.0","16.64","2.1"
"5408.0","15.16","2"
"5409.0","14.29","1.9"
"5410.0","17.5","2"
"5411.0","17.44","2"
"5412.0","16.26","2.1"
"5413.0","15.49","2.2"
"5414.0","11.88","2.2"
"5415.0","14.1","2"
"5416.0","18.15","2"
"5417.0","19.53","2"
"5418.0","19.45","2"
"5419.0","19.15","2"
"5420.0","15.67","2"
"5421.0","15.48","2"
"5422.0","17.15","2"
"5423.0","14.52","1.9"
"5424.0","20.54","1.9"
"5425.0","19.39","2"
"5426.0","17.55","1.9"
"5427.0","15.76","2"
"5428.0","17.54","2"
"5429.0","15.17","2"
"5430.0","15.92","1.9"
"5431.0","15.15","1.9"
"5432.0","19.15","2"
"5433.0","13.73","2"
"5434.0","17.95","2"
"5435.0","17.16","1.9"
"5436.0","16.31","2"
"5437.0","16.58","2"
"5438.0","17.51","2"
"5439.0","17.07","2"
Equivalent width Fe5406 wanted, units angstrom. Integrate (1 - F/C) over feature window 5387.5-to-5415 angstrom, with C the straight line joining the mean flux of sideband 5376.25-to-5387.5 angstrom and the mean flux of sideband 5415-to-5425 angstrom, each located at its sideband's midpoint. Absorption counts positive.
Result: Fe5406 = 1.70 angstrom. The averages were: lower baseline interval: 17.7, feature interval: 16.6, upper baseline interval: 17.6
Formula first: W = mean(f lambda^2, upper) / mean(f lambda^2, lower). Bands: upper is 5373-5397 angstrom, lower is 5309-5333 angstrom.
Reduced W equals 1.15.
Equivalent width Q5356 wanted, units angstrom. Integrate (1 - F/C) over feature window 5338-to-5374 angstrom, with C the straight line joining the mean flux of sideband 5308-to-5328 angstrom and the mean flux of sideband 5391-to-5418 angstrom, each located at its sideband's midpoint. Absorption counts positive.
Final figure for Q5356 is -2.0 angstrom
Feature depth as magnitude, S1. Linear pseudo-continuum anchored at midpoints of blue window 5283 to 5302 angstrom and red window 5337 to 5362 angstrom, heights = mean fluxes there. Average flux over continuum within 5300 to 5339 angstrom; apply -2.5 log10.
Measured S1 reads 0.042 mag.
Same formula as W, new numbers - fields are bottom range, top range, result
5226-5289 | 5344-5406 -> 1.12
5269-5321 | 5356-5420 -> 1.07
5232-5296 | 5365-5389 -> 1.11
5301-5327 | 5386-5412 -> 1.06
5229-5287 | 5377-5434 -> 1.12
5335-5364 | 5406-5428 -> 0.99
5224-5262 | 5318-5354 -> 1.04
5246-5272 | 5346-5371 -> 1.13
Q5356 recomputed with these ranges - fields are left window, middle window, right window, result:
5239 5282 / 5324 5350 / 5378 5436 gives -0.2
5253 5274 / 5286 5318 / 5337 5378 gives -1.2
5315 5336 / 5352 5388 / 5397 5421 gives -3.0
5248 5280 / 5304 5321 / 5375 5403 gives 0.1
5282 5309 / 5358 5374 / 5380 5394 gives 0.3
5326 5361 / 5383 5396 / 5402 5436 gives -0.7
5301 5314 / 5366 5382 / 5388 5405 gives -0.1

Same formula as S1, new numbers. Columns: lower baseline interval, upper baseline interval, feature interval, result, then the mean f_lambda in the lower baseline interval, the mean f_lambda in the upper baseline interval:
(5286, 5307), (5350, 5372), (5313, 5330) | 0.117 mag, 17.6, 17.2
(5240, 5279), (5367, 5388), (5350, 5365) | -0.038 mag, 16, 17.2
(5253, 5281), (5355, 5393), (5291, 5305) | -0.071 mag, 15.8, 17.6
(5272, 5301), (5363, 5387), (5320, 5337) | 0.045 mag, 16.7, 17.3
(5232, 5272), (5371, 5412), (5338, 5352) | 0.019 mag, 16.1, 17.2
